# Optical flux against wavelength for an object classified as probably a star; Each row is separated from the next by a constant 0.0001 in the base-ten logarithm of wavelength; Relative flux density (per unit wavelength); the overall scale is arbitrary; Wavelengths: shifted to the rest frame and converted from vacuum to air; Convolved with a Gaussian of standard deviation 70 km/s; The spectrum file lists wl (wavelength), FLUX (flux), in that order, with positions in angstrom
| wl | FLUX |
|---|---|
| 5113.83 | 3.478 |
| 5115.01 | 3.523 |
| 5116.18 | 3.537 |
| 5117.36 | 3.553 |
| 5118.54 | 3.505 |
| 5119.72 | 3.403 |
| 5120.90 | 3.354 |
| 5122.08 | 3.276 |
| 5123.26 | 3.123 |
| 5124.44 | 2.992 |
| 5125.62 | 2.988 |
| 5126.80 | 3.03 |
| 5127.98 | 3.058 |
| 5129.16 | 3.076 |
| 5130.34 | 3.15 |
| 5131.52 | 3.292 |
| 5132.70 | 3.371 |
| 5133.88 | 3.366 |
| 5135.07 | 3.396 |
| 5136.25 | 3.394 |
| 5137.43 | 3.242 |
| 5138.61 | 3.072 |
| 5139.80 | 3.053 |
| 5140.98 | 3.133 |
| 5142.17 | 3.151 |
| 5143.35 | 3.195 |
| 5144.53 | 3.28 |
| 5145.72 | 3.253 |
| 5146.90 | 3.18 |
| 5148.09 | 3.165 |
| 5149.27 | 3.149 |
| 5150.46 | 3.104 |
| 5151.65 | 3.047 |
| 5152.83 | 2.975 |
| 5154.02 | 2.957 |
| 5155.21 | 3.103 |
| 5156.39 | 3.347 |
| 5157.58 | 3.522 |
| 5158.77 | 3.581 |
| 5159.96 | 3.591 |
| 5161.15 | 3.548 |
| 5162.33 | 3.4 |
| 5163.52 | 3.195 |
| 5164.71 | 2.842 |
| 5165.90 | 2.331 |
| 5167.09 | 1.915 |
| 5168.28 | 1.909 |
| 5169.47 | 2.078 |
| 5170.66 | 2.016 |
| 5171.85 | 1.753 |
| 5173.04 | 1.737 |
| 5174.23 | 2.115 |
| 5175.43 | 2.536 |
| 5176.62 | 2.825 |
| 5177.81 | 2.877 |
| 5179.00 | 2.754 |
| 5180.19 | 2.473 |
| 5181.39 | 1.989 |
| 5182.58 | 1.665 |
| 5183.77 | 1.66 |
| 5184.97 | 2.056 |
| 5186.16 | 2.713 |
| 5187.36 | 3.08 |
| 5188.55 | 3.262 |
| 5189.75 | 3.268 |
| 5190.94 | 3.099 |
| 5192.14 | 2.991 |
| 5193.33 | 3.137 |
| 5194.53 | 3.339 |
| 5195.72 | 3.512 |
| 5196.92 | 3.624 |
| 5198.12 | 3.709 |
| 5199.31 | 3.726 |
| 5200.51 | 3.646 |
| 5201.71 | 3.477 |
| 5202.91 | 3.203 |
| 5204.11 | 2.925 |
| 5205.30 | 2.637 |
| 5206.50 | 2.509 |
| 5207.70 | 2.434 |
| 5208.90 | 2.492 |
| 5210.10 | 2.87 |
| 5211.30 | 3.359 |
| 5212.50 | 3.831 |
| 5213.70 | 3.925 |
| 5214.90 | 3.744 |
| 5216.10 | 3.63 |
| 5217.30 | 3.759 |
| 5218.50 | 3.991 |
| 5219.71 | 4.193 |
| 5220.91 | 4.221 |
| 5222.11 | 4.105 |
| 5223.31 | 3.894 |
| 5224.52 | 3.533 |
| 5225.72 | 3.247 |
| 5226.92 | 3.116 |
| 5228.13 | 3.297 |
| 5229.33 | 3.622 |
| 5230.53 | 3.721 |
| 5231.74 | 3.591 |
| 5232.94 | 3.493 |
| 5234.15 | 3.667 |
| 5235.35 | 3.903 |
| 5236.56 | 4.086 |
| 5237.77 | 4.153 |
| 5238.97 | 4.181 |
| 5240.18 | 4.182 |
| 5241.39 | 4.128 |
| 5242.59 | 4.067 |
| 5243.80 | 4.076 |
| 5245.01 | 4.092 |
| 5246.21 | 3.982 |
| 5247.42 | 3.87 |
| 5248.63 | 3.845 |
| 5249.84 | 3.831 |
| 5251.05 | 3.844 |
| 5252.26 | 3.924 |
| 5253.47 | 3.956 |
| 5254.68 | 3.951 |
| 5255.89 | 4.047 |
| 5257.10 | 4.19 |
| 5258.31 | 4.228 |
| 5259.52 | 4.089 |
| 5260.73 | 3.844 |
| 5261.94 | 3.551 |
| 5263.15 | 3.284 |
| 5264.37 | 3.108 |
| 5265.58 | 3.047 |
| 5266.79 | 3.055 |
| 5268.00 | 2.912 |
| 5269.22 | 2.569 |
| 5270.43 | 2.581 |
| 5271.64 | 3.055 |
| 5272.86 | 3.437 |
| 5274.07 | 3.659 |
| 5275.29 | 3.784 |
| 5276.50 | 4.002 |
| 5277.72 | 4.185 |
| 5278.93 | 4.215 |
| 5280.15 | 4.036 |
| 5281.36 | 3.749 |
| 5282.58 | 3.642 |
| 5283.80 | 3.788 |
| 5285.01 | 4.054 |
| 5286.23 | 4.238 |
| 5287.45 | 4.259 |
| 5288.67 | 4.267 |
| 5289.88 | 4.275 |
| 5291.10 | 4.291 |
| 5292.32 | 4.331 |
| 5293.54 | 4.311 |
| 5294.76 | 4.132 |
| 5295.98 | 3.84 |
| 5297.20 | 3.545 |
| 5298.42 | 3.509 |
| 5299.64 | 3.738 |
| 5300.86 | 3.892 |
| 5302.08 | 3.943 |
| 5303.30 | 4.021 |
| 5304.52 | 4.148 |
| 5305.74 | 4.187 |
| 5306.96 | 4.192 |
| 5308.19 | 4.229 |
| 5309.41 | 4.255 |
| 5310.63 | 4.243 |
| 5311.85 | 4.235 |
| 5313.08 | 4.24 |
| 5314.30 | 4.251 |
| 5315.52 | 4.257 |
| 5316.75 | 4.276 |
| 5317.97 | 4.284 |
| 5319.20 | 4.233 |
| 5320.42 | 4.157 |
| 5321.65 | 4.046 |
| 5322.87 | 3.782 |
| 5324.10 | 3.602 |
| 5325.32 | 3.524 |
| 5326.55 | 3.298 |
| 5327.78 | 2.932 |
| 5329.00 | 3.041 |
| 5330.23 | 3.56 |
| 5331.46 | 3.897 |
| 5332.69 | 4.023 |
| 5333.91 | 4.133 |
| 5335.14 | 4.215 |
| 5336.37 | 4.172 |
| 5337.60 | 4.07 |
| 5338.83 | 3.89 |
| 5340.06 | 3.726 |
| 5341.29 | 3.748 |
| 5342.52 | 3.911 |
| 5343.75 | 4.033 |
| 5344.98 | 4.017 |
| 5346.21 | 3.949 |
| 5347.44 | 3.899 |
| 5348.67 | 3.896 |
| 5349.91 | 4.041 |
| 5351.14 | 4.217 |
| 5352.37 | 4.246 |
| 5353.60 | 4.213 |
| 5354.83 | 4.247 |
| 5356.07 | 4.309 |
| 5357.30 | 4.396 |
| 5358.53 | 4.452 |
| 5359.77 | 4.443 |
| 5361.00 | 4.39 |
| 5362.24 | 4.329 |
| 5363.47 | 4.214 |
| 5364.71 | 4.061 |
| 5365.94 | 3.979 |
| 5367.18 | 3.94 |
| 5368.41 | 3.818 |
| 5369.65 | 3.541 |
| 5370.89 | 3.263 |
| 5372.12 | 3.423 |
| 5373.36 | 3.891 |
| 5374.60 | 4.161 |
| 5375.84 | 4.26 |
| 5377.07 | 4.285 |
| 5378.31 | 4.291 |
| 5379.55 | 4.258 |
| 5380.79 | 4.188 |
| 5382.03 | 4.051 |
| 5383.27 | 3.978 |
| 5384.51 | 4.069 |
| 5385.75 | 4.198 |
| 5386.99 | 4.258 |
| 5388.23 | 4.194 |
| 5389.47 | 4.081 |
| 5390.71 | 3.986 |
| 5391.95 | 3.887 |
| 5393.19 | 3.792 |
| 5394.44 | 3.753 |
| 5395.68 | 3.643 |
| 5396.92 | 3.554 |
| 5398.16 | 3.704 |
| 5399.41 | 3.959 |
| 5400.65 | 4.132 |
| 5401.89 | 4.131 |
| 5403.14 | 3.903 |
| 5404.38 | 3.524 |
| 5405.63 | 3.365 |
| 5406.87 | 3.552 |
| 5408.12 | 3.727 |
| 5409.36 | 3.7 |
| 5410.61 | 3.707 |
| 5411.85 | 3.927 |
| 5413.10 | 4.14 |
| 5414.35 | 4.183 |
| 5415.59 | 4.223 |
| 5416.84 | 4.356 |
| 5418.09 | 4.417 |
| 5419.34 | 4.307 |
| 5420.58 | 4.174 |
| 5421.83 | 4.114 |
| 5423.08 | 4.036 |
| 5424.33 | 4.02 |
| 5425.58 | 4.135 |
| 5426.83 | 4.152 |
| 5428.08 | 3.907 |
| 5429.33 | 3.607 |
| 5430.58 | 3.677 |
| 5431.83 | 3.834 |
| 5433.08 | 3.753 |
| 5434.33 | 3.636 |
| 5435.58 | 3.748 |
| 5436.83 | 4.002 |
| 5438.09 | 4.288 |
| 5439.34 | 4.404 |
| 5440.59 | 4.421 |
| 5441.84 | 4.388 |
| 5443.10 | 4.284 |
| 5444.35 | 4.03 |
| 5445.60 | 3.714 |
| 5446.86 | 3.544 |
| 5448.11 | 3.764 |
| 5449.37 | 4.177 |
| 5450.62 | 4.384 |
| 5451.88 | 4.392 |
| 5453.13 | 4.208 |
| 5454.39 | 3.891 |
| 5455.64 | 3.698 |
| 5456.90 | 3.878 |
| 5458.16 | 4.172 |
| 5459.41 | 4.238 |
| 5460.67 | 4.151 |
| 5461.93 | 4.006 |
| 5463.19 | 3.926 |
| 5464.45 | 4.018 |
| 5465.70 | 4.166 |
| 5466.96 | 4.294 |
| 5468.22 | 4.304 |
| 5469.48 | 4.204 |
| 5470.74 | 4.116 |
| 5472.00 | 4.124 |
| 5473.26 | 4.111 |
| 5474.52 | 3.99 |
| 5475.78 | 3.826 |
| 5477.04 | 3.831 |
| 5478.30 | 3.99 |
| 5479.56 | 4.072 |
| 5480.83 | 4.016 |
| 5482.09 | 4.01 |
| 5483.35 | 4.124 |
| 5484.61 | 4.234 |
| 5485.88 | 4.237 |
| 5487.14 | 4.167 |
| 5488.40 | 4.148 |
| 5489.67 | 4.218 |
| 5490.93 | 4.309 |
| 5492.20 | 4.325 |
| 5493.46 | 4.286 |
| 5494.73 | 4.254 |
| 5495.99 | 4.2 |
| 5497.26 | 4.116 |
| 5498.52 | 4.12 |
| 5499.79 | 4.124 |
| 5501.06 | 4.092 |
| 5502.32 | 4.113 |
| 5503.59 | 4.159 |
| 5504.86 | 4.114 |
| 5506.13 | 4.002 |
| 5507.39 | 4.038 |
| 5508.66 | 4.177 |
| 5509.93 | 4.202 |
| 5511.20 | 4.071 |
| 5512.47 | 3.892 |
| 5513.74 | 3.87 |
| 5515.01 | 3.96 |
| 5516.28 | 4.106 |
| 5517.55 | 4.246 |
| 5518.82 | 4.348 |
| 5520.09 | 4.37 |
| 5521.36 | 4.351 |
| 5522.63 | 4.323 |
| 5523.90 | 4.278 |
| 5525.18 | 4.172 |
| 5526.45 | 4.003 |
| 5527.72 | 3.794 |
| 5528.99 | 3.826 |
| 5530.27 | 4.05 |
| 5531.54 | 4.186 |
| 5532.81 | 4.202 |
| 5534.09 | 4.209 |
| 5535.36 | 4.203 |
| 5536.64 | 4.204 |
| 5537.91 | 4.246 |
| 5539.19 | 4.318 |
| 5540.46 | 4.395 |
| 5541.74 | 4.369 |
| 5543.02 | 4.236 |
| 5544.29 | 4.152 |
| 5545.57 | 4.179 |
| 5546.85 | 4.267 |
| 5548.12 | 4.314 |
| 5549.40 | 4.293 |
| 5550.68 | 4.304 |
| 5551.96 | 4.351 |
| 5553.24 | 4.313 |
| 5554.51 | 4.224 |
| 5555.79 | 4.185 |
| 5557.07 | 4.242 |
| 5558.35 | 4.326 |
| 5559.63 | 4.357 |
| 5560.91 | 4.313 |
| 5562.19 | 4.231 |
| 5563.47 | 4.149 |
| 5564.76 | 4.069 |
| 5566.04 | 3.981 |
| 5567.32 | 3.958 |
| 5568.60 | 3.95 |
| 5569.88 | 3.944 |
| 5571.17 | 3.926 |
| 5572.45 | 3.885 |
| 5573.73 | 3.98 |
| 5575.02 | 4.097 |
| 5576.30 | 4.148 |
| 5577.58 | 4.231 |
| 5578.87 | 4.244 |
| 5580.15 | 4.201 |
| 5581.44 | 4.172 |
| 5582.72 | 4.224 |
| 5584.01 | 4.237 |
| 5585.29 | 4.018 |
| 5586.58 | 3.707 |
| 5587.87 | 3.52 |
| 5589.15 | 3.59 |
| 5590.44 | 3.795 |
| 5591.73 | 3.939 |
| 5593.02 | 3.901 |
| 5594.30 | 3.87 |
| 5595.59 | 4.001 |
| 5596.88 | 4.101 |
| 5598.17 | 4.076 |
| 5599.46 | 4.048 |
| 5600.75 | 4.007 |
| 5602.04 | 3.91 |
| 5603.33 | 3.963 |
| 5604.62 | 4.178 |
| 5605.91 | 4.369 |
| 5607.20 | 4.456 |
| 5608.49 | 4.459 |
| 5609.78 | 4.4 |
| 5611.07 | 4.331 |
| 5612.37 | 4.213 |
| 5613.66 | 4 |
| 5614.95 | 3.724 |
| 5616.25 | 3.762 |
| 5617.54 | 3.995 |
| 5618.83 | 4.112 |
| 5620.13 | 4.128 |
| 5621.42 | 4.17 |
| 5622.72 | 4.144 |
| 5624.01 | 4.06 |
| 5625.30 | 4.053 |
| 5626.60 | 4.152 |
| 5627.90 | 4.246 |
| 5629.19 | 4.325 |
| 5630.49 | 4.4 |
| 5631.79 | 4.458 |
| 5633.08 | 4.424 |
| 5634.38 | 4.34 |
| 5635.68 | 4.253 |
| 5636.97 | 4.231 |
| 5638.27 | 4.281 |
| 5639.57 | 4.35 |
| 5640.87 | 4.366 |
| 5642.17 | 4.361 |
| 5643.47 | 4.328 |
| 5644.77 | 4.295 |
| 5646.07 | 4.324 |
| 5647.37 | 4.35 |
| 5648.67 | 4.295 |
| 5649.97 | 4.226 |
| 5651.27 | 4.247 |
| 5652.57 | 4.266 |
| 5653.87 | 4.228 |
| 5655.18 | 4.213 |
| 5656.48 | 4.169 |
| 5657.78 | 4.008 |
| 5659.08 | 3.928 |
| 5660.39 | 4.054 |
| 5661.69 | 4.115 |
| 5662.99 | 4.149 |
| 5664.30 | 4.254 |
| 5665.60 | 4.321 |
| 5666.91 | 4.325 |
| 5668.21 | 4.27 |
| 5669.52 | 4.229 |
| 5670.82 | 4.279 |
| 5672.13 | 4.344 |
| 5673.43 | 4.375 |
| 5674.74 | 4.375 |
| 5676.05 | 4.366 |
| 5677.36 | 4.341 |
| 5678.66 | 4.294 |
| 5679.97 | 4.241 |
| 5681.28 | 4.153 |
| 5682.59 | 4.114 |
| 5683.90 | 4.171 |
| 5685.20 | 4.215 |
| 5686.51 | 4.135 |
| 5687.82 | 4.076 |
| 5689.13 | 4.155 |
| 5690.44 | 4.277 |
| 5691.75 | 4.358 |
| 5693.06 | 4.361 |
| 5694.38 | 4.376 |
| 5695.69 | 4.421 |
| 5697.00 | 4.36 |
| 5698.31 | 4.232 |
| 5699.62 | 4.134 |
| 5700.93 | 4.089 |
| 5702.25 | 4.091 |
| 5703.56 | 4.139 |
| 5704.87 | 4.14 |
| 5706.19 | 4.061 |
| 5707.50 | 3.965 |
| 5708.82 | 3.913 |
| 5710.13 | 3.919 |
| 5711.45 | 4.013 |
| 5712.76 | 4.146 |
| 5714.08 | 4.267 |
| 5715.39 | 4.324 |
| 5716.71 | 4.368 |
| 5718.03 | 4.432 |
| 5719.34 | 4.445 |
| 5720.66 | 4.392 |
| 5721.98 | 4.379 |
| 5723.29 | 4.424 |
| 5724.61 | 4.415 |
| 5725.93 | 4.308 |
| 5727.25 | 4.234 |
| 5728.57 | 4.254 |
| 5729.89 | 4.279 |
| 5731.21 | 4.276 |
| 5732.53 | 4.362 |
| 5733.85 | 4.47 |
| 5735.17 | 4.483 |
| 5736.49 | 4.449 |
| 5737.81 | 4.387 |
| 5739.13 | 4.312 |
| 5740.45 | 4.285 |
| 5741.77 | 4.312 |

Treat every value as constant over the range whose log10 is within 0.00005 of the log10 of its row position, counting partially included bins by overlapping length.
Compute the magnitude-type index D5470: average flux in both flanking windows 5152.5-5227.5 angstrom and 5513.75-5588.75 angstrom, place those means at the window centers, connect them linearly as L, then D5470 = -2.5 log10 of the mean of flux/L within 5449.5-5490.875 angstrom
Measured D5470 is -0.05 mag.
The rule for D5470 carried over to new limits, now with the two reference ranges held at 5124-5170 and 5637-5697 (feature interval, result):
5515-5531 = -0.059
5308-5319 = -0.223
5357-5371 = -0.146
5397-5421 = -0.076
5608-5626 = 0.009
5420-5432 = -0.072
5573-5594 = 0.018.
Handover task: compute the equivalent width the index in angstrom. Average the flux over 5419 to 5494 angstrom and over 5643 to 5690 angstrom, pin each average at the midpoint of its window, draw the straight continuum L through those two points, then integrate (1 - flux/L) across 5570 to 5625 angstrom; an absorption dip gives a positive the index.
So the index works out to 1.62 angstrom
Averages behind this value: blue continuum 4.07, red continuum 4.23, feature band 4.05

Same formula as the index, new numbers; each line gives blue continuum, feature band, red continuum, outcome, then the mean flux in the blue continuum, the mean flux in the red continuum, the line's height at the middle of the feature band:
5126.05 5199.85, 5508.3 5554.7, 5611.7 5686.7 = -3.34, 2.94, 4.22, 3.91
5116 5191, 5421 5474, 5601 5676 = -4.74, 2.93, 4.22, 3.71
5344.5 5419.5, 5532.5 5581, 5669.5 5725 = -0.59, 4.01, 4.24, 4.14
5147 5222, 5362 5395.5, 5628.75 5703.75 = -4.68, 3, 4.26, 3.51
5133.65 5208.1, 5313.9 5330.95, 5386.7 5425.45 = -1.03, 2.92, 3.95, 3.58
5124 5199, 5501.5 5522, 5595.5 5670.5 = -1.33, 2.93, 4.2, 3.87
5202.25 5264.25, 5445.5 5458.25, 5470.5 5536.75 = 0.16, 3.69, 4.12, 4.04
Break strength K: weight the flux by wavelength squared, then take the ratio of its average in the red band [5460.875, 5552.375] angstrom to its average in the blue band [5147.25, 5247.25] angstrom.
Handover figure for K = 1.45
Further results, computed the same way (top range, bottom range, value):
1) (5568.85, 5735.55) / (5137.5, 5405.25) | 1.32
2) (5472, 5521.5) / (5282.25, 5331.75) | 1.11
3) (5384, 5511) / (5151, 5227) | 1.47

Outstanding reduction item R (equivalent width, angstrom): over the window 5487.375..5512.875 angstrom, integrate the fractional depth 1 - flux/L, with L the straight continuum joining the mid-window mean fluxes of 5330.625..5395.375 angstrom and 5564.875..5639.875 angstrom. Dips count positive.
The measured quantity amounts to -0.5 angstrom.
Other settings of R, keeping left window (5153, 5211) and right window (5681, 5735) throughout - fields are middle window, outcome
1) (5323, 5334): -1.1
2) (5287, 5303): -4.6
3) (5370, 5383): -2.5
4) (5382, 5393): -2.3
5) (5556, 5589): -1.7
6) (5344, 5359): -4.0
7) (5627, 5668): -1.9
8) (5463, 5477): -1.9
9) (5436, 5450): -2.2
